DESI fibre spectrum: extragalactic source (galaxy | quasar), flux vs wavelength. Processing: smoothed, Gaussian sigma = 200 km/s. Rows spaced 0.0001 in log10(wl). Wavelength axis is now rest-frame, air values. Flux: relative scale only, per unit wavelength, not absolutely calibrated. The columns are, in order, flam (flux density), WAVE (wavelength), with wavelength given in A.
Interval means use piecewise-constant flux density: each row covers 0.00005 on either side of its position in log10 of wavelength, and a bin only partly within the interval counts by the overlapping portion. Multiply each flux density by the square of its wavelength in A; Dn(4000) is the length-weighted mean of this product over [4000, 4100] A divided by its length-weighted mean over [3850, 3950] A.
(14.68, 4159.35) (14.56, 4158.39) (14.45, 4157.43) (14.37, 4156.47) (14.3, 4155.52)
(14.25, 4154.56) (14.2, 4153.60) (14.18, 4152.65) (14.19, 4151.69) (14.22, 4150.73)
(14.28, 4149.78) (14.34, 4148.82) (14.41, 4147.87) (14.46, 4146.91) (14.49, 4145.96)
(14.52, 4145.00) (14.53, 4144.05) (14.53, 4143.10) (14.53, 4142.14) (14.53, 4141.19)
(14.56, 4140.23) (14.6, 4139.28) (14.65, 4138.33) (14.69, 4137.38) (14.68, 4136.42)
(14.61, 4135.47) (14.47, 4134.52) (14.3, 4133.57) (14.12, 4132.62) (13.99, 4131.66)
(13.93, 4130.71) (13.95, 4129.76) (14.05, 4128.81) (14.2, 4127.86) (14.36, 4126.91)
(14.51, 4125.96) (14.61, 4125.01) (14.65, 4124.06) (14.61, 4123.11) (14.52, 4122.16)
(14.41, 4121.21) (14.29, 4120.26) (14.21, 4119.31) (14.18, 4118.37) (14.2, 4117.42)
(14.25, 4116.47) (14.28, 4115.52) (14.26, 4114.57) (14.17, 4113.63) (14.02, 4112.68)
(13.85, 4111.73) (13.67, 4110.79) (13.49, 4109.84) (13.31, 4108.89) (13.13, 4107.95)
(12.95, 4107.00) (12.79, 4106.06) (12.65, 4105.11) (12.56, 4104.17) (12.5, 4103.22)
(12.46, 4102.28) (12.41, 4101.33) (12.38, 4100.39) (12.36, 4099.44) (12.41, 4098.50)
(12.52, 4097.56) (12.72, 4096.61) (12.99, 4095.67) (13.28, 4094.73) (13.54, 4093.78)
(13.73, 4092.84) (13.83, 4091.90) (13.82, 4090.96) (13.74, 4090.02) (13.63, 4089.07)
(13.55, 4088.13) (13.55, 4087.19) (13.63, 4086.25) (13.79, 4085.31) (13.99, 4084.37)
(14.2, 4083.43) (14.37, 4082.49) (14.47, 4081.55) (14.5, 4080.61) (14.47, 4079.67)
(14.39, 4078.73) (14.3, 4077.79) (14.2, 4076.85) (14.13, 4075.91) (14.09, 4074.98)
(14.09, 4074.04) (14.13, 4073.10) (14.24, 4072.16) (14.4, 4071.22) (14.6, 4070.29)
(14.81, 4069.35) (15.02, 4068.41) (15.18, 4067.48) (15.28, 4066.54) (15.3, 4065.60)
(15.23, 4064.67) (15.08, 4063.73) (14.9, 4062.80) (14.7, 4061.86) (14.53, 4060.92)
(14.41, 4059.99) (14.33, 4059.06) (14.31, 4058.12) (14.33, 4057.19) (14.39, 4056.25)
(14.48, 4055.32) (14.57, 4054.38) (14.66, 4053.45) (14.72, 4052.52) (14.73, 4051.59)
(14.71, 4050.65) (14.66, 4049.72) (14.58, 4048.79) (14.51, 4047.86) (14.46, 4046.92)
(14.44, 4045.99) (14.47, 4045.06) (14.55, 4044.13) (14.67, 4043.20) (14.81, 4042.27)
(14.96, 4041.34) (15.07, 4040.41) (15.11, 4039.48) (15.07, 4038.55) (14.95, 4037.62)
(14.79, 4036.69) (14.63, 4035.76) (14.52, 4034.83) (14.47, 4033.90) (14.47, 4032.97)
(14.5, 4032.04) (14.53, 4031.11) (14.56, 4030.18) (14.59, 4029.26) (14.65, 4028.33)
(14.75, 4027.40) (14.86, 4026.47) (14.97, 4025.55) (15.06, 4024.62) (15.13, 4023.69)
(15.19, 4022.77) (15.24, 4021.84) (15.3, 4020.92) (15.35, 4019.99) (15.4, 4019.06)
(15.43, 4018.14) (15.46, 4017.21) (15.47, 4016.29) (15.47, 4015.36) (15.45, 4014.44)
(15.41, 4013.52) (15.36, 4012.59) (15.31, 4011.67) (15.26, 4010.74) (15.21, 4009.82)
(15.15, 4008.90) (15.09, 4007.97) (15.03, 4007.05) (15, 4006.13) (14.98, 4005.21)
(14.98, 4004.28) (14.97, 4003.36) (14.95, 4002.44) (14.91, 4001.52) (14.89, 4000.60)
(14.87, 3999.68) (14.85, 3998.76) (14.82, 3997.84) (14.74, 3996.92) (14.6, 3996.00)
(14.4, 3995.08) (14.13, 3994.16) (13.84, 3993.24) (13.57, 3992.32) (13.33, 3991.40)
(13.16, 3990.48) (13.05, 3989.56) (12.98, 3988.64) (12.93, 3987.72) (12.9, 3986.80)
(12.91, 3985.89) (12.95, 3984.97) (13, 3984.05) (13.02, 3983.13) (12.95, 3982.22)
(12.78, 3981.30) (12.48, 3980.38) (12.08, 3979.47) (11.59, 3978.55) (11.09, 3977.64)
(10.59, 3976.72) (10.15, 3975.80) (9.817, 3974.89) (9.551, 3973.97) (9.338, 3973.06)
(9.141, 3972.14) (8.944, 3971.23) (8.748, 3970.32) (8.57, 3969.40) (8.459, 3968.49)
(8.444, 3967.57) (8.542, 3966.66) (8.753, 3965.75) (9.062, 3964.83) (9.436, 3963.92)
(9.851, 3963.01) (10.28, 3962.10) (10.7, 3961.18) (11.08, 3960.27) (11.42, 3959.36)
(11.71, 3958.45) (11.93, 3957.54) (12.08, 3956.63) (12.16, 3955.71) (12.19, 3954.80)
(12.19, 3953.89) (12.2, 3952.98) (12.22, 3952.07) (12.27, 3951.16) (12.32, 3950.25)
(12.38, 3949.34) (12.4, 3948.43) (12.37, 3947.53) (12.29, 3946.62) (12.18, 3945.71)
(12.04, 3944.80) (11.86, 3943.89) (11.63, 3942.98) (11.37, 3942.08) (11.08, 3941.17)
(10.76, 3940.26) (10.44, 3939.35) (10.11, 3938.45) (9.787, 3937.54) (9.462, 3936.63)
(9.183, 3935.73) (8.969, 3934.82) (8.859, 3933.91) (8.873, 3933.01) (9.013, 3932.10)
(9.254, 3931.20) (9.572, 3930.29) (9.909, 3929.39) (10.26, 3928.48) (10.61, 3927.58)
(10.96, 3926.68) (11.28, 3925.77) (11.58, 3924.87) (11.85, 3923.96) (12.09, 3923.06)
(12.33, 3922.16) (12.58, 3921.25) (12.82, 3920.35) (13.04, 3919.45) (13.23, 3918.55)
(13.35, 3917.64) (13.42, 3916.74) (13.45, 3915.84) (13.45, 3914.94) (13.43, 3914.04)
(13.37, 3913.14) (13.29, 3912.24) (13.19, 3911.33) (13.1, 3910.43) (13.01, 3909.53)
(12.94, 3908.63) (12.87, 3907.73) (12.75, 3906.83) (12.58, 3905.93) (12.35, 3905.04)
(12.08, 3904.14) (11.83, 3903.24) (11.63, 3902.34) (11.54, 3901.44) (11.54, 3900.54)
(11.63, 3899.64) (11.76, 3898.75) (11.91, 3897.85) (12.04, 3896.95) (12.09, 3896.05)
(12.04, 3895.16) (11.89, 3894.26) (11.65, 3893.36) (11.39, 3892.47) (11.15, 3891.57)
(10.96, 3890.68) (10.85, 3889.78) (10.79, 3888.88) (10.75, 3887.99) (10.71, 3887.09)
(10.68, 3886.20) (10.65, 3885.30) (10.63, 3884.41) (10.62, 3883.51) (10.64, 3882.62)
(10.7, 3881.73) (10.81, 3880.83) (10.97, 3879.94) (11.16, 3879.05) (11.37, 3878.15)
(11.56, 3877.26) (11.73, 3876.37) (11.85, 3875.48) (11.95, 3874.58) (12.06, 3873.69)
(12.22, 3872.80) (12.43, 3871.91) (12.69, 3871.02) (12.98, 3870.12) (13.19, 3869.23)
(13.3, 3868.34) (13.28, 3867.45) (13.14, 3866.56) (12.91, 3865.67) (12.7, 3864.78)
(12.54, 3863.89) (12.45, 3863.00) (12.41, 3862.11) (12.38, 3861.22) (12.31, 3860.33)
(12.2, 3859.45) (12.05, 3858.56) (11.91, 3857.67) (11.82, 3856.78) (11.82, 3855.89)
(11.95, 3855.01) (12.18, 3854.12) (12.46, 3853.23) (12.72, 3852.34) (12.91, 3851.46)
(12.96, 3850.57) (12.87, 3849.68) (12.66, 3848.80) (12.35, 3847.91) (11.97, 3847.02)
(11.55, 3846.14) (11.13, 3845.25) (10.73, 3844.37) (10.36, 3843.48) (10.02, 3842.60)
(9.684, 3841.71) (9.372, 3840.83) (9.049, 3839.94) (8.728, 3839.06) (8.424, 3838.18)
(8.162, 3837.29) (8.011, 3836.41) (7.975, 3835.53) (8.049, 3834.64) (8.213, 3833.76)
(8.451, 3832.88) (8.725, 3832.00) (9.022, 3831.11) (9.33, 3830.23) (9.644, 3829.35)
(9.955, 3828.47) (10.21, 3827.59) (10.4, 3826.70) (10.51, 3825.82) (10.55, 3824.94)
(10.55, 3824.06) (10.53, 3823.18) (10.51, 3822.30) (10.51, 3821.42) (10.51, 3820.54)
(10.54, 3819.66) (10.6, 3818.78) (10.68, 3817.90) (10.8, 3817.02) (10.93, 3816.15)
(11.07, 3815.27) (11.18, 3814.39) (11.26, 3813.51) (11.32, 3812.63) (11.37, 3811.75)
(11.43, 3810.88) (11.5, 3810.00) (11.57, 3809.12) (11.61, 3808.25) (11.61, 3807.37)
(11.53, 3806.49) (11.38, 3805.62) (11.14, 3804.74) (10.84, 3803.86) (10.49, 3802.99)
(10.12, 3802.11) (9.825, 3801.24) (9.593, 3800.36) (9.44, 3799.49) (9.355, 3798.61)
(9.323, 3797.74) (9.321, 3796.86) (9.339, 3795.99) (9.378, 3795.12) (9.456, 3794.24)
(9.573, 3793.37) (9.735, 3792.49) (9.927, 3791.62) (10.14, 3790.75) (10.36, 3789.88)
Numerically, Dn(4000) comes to 1.33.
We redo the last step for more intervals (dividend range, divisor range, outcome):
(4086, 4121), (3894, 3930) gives 1.20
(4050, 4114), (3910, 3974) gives 1.35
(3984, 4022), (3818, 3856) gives 1.53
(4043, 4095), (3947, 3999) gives 1.29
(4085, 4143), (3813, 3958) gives 1.36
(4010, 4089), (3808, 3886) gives 1.46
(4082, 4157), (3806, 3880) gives 1.43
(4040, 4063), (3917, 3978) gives 1.42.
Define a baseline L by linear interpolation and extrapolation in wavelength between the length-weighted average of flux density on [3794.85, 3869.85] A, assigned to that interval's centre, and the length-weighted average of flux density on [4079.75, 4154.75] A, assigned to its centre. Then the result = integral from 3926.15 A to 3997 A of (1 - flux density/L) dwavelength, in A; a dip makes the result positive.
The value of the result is 6.0 A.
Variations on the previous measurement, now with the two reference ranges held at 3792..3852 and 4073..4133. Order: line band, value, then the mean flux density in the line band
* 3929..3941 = 2.2 A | 9.59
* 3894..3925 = -3.1 A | 12.5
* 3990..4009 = -3.2 A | 14.6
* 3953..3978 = 3.9 A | 10.2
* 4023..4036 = -1.9 A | 14.7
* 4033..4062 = -3.4 A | 14.6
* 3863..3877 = -2.1 A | 12.6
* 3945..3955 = -0.3 A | 12.3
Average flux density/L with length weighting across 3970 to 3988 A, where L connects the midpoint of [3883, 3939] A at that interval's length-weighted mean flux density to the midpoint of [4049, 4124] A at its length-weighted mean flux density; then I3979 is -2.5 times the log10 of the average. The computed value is 0.10 mag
